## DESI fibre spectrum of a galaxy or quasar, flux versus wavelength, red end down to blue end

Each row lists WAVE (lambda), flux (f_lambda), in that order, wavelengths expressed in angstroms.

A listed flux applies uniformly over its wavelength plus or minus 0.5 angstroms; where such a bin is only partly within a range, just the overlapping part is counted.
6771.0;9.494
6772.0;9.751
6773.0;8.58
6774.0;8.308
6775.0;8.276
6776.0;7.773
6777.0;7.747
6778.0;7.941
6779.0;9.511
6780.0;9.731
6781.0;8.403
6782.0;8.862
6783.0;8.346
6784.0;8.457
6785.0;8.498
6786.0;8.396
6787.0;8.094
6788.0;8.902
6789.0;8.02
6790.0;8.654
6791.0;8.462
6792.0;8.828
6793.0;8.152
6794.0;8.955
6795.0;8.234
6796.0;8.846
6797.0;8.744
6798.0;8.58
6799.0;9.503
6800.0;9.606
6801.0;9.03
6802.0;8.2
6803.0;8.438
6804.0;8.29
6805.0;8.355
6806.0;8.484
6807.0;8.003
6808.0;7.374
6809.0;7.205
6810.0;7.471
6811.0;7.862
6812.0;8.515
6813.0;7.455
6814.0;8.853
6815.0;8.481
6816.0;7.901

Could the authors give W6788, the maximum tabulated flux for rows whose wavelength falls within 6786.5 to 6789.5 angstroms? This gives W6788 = 8.902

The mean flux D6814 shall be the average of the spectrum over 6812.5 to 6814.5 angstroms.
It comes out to 8.15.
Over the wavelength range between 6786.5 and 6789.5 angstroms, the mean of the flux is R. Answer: 8.34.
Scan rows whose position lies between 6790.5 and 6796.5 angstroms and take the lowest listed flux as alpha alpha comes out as 8.152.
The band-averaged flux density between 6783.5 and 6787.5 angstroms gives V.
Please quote 8.36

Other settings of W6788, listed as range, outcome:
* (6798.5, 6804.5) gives 9.606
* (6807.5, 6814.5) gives 8.853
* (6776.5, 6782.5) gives 9.731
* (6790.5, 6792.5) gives 8.828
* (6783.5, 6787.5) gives 8.498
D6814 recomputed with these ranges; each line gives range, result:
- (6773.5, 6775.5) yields 8.29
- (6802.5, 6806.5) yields 8.39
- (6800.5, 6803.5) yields 8.56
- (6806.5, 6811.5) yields 7.58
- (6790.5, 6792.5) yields 8.64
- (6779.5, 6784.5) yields 8.76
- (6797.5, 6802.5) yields 8.98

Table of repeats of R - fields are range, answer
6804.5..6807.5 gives 8.28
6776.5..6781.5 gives 8.67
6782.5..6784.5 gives 8.4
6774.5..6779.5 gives 8.25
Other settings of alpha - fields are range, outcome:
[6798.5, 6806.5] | 8.2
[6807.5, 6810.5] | 7.205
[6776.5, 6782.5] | 7.747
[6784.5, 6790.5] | 8.02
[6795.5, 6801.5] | 8.58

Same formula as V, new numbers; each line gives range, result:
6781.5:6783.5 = 8.6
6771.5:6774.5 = 8.88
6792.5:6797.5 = 8.59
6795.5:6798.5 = 8.72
